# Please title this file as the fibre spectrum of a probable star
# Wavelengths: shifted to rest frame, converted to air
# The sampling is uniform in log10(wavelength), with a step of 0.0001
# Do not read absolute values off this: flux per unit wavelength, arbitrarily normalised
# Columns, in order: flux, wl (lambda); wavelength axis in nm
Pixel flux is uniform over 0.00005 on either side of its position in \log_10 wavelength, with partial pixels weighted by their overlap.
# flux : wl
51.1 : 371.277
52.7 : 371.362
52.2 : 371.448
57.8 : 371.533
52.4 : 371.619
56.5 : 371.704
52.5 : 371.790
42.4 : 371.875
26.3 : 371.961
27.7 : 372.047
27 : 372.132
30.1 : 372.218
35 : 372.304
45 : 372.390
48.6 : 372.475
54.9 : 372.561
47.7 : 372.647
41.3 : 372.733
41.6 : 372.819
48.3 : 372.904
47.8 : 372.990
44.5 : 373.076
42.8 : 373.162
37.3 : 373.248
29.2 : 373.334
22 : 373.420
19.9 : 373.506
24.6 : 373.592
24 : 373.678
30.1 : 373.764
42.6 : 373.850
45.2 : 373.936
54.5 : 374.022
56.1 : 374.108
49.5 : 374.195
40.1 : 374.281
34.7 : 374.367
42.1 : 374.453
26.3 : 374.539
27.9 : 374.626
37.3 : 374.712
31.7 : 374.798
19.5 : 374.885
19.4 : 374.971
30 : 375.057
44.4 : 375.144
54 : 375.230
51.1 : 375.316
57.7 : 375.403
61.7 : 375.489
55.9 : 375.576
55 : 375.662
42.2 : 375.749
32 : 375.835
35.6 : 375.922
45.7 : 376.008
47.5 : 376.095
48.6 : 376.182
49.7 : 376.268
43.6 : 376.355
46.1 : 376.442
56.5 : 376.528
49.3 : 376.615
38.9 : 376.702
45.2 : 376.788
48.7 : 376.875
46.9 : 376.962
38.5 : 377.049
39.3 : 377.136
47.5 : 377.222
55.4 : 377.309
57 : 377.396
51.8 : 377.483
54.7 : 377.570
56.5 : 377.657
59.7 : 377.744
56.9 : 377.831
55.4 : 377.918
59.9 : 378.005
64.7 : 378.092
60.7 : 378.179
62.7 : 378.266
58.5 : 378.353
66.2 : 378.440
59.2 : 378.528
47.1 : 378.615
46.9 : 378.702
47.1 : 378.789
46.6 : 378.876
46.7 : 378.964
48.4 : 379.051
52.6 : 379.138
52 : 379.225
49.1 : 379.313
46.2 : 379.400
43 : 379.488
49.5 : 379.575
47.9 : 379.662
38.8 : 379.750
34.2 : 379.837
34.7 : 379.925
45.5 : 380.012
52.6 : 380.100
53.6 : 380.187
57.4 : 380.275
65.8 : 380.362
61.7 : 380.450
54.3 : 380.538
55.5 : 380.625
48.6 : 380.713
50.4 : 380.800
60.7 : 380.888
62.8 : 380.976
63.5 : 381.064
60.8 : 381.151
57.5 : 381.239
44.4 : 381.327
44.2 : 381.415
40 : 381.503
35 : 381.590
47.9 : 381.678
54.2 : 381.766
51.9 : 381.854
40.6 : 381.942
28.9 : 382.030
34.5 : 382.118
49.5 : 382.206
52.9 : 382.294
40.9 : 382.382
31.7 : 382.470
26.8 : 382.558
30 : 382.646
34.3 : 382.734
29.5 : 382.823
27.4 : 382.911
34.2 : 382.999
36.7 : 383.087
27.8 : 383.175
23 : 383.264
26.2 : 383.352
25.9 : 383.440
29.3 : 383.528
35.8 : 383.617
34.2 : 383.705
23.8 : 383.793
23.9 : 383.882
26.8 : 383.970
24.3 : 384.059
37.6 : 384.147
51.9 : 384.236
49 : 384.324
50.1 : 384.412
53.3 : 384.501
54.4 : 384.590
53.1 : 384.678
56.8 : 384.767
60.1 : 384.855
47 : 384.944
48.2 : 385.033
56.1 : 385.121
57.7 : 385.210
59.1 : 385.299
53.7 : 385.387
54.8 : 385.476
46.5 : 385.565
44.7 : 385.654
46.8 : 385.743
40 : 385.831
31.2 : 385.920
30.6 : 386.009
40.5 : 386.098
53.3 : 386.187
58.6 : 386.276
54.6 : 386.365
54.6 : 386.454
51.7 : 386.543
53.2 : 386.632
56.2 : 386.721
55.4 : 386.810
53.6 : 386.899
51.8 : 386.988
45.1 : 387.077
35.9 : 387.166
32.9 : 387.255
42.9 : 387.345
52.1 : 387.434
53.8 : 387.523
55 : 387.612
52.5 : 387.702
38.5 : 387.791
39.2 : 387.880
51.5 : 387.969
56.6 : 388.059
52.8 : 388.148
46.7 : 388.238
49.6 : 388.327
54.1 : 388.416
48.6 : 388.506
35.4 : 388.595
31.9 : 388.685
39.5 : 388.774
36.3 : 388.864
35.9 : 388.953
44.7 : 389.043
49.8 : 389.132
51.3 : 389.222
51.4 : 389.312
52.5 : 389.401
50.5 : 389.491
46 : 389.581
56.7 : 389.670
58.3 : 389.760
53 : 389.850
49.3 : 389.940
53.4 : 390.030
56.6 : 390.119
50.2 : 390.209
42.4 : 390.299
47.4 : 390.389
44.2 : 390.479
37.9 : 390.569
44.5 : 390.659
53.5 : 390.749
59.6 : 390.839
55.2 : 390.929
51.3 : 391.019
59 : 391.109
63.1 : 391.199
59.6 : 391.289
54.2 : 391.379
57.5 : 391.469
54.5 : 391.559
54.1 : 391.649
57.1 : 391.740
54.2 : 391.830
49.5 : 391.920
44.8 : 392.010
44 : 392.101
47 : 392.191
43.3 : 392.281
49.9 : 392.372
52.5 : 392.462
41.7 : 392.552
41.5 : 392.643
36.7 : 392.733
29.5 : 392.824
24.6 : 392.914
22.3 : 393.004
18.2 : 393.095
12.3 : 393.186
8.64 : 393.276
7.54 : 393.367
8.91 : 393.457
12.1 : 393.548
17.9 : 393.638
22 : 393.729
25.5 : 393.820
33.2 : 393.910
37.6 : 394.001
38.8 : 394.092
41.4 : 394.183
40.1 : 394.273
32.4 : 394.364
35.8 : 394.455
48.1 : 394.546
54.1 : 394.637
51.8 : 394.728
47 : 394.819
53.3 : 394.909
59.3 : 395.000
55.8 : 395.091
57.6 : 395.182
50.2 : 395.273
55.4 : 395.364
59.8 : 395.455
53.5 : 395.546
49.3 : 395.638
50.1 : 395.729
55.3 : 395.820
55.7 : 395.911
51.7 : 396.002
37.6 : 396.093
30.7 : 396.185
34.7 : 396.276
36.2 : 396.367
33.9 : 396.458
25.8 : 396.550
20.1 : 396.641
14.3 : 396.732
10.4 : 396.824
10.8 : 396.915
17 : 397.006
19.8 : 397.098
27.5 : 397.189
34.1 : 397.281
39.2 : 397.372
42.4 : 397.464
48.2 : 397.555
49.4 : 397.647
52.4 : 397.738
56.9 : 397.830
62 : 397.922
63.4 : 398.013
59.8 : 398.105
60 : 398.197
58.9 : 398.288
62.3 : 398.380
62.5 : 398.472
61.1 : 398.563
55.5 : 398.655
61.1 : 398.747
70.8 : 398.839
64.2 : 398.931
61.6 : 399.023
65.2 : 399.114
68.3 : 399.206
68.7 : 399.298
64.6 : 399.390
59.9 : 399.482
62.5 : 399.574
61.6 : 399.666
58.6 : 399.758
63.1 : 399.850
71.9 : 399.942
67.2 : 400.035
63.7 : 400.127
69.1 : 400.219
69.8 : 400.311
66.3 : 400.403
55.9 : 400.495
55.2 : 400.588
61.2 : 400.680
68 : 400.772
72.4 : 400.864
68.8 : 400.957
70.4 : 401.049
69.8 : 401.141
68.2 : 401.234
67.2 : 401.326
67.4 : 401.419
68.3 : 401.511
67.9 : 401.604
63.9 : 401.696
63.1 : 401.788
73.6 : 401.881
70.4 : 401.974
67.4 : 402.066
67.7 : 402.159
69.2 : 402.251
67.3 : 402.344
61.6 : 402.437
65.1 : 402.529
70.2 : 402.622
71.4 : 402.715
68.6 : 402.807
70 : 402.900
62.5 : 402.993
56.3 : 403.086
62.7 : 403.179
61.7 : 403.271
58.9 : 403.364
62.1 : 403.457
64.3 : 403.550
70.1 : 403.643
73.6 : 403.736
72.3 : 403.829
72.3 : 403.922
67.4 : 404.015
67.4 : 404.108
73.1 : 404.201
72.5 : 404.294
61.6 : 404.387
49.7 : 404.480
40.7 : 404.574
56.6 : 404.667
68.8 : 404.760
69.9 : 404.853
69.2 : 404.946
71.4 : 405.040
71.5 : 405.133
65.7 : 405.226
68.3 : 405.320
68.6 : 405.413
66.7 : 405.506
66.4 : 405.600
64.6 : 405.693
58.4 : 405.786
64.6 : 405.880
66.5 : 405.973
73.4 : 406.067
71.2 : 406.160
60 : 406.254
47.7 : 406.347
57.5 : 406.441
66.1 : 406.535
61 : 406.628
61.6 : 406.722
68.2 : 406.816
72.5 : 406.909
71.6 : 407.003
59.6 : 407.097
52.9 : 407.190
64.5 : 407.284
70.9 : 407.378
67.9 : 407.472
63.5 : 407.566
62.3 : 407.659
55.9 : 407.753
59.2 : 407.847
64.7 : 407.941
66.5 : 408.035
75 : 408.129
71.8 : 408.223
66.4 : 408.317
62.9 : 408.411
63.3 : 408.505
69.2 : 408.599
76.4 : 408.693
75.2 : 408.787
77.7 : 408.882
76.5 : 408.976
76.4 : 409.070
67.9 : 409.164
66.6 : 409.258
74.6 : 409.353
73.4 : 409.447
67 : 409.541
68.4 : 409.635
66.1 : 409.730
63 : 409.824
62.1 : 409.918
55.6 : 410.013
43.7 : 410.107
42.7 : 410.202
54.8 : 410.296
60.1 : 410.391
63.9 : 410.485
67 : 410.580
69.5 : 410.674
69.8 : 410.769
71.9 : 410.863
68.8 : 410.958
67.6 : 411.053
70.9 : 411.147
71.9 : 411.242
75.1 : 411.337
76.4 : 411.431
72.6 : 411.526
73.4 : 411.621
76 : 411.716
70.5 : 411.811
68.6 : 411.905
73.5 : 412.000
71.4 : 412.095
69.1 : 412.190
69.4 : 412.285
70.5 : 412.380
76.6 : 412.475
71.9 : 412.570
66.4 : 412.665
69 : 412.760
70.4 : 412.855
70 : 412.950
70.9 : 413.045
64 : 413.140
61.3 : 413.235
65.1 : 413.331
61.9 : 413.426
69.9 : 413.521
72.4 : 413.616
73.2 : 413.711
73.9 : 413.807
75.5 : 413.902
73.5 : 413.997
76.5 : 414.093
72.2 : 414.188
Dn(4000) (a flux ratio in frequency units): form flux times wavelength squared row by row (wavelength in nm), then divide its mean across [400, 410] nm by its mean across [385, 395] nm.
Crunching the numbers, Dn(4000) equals 1.59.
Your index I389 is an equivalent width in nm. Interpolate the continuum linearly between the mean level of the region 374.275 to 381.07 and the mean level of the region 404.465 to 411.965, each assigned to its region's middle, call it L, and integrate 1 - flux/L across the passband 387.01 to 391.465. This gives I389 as 0.522 nm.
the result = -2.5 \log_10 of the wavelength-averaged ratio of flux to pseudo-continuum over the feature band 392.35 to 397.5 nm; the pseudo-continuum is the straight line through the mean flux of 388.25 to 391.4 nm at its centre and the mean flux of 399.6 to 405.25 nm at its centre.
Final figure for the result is 0.49 mag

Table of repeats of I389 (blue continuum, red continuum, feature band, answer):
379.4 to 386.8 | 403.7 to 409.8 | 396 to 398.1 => 0.800 nm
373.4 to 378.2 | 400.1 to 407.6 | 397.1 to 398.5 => 0.237 nm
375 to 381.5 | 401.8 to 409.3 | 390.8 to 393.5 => 0.757 nm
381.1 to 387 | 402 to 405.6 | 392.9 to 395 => 0.920 nm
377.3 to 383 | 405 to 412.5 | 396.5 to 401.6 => 0.466 nm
